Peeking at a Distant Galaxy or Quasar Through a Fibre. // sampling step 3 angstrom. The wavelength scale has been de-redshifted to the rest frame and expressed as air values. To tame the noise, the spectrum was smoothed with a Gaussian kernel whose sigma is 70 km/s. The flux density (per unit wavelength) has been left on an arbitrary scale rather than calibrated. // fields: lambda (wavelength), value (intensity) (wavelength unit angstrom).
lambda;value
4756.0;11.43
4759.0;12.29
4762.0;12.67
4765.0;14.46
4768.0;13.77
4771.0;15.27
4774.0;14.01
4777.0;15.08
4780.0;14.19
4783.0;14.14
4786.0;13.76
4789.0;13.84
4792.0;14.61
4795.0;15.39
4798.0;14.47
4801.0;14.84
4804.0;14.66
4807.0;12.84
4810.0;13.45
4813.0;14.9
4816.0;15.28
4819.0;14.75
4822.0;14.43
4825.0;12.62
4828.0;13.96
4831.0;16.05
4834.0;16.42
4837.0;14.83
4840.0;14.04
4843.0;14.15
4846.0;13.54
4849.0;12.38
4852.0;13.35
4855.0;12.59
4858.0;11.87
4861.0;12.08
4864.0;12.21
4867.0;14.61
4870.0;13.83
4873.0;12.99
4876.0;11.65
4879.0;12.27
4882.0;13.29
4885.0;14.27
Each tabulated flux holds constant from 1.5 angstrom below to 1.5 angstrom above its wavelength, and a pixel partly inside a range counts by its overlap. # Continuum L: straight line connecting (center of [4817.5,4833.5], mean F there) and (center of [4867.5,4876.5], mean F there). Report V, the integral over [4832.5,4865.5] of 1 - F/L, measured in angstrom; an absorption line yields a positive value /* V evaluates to 1.0 angstrom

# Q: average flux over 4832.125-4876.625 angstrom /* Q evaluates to 13.4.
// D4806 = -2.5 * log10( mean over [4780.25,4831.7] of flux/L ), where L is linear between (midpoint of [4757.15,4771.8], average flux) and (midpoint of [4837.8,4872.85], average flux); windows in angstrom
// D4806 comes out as -0.07 mag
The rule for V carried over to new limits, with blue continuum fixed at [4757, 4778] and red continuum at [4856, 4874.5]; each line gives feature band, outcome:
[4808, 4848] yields -3.5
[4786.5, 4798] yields -0.8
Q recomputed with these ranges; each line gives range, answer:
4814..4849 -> 14.5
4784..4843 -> 14.5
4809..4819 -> 14.6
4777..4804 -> 14.5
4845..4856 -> 13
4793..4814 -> 14.4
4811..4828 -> 14.3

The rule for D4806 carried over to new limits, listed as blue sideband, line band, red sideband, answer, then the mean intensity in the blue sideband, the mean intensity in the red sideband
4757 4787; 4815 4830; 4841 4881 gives -0.07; 13.9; 12.9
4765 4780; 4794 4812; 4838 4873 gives -0.02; 14.5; 13.2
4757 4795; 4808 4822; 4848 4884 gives -0.08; 14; 12.8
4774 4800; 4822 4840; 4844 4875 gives -0.09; 14.4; 12.9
